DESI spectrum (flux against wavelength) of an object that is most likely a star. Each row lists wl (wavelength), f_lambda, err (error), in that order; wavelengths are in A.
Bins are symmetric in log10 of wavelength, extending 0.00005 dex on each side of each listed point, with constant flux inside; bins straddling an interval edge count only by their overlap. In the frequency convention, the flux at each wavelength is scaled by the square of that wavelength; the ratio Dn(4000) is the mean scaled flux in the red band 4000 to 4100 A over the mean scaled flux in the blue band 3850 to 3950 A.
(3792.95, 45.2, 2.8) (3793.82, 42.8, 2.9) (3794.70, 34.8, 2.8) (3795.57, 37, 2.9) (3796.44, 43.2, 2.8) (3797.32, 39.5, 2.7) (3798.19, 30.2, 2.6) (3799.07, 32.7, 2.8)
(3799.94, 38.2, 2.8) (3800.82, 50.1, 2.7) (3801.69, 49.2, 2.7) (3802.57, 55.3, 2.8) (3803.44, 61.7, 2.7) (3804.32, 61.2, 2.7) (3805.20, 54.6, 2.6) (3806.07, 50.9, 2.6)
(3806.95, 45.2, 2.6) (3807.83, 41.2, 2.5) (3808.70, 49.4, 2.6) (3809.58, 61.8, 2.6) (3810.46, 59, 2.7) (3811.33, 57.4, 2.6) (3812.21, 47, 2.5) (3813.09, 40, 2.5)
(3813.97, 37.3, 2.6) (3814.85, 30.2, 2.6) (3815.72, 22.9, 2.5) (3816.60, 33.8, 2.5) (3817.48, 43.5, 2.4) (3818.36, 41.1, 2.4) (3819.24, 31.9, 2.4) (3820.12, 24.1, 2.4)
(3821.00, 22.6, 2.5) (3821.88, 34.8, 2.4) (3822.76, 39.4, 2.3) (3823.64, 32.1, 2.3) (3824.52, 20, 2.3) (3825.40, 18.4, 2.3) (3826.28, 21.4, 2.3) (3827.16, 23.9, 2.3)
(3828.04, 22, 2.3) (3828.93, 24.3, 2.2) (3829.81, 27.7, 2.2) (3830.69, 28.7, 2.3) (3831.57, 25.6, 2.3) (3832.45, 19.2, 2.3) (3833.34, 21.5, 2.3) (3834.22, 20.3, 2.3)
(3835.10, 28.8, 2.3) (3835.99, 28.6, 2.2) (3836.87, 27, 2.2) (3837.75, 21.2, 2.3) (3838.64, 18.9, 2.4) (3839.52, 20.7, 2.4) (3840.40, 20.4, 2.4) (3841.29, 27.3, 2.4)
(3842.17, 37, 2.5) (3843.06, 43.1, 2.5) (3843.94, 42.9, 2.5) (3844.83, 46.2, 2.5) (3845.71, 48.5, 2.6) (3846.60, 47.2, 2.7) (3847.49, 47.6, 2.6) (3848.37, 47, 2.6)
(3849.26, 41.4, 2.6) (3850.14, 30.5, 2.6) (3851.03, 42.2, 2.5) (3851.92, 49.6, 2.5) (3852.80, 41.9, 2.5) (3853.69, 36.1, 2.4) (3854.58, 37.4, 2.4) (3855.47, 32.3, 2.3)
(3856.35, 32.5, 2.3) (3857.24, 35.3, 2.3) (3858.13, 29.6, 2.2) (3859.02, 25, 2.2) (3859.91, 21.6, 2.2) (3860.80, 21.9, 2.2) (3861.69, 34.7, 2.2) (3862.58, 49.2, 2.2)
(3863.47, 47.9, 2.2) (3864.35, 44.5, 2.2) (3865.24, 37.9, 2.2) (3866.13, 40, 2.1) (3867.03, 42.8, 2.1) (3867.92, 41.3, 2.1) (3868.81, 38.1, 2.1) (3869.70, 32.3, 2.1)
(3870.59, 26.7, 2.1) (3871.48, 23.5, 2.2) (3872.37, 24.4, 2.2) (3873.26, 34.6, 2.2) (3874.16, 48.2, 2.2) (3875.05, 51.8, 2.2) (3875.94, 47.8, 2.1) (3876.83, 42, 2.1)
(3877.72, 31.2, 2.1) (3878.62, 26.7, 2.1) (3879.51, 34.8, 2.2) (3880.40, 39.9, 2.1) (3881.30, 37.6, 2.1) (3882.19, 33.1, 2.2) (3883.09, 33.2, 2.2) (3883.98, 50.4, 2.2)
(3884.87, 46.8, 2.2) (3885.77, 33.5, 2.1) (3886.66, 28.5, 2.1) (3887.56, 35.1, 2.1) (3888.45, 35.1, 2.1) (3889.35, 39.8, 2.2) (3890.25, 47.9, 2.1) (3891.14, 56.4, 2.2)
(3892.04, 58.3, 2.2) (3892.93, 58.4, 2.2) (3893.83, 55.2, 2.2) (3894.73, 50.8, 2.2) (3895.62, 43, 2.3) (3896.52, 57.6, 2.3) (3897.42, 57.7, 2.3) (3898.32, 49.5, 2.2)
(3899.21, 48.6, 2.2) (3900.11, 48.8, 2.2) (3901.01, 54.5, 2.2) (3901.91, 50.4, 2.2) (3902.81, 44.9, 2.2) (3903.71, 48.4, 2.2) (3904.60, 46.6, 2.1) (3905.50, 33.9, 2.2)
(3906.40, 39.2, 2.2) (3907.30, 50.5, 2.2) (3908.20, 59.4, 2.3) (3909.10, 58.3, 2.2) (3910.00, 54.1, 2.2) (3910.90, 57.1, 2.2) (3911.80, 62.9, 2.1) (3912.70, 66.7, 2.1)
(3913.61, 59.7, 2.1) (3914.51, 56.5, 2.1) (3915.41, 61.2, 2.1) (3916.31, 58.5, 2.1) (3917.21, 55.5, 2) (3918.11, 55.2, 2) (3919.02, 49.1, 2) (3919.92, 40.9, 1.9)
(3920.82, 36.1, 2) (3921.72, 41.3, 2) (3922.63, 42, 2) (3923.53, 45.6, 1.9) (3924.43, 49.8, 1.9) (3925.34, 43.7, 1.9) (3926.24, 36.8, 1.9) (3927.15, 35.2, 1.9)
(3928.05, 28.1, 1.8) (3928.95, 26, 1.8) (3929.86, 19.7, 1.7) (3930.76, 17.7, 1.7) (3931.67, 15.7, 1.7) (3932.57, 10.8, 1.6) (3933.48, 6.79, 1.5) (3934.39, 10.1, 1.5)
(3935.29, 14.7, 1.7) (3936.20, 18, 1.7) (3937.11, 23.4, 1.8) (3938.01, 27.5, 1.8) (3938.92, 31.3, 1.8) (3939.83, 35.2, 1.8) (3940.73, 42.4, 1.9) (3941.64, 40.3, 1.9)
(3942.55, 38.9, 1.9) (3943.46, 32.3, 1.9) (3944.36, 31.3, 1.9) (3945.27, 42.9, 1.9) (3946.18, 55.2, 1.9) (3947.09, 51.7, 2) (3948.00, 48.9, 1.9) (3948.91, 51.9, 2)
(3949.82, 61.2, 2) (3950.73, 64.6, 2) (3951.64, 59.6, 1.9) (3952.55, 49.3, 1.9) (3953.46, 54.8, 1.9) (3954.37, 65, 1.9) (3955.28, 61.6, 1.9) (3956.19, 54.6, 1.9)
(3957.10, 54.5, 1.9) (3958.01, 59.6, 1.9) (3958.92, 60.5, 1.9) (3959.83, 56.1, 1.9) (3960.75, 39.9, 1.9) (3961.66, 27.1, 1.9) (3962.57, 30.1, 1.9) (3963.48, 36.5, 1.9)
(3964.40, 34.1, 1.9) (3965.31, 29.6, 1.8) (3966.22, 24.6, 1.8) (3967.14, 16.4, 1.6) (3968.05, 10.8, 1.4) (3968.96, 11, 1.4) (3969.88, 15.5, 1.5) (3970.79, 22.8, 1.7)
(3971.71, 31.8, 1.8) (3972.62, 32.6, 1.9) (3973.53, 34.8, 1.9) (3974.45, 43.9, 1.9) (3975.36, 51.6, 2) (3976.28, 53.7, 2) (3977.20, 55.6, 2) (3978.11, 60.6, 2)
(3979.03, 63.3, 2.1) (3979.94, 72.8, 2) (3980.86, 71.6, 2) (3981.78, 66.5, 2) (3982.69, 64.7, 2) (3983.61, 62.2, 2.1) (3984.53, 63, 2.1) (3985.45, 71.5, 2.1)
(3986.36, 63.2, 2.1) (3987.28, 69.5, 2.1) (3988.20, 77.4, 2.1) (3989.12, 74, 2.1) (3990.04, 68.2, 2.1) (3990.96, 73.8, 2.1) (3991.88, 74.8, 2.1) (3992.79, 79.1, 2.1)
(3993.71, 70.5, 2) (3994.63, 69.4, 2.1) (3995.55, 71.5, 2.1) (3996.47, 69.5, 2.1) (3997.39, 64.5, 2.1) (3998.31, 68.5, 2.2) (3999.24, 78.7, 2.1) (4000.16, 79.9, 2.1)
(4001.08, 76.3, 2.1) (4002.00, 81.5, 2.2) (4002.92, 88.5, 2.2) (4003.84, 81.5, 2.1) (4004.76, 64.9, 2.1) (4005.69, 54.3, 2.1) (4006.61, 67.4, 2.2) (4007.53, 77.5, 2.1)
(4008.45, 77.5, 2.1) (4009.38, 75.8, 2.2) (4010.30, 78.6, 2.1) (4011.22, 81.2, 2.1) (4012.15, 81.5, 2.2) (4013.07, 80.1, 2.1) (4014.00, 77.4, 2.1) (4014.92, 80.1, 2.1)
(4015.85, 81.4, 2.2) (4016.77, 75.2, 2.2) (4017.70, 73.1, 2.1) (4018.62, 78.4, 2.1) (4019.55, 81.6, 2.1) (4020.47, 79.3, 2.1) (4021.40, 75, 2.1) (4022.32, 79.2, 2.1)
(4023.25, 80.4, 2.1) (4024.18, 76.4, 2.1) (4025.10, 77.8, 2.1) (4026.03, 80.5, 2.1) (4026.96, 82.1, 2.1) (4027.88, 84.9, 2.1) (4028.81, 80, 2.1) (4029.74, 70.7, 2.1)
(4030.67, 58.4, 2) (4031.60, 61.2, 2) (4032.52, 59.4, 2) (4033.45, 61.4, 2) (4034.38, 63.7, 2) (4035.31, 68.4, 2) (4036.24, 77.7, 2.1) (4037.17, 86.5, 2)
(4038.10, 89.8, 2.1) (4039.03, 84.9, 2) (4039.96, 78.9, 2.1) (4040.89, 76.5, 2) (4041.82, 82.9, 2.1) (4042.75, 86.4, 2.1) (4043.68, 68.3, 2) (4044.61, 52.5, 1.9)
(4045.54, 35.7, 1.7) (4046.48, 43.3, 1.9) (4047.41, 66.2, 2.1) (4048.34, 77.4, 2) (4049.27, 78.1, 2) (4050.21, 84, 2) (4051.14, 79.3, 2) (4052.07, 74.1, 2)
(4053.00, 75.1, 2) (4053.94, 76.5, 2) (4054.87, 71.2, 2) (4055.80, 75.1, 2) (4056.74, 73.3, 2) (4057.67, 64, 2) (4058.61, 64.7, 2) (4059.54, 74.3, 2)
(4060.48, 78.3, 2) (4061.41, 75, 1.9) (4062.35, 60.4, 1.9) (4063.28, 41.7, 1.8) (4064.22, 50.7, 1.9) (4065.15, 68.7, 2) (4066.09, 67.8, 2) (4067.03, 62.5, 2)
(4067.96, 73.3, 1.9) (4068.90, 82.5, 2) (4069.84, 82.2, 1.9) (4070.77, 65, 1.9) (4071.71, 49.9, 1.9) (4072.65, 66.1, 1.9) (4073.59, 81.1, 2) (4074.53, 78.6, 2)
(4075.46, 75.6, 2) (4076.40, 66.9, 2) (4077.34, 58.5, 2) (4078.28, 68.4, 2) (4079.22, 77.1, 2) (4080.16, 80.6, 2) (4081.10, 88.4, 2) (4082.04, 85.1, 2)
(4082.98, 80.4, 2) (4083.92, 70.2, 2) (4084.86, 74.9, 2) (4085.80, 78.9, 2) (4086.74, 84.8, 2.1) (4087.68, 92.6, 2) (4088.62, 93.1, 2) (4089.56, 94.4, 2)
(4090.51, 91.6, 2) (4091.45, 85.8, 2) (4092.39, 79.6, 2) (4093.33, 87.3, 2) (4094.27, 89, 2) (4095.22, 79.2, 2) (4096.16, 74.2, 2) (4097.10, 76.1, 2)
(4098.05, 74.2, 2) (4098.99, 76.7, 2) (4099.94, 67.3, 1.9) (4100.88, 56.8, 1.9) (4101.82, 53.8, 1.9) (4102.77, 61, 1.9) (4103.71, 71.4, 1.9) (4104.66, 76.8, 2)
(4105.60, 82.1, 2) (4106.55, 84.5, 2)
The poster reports 1.98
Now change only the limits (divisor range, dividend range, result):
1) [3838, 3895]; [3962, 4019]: 1.71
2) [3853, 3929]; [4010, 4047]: 1.84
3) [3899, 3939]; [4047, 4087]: 1.90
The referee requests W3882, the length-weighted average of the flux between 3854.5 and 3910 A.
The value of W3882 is 41.6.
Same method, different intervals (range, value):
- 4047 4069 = 70.4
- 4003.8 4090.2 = 73.7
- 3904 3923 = 51.7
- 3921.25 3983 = 39.9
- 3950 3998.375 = 53.4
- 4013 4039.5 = 76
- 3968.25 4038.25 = 68.3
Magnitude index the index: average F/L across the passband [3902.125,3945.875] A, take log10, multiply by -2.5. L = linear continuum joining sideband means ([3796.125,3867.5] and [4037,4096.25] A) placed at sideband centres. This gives 0.27 mag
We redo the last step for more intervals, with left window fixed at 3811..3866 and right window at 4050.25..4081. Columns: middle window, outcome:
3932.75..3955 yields 0.27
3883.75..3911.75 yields -0.13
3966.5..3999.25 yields 0.01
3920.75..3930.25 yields 0.27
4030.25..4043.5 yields -0.13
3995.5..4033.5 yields -0.21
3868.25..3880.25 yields 0.10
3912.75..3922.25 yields -0.13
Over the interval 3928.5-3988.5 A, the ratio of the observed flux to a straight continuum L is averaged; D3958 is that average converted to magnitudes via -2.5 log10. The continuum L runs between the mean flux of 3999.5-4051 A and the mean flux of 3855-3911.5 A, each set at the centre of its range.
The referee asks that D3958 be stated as 0.38 mag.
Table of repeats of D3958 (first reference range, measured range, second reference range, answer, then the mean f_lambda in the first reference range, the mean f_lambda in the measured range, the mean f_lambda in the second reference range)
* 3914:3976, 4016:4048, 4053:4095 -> -0.16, 38.6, 72.9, 74.7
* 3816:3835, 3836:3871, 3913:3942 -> -0.21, 27.4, 36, 35.6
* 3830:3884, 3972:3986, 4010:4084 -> 0.03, 34.9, 57.7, 73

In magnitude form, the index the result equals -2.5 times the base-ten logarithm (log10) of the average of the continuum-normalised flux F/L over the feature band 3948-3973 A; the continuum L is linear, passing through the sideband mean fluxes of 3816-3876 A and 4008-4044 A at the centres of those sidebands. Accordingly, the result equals 0.41 mag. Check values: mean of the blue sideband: 33.3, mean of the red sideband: 76.8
